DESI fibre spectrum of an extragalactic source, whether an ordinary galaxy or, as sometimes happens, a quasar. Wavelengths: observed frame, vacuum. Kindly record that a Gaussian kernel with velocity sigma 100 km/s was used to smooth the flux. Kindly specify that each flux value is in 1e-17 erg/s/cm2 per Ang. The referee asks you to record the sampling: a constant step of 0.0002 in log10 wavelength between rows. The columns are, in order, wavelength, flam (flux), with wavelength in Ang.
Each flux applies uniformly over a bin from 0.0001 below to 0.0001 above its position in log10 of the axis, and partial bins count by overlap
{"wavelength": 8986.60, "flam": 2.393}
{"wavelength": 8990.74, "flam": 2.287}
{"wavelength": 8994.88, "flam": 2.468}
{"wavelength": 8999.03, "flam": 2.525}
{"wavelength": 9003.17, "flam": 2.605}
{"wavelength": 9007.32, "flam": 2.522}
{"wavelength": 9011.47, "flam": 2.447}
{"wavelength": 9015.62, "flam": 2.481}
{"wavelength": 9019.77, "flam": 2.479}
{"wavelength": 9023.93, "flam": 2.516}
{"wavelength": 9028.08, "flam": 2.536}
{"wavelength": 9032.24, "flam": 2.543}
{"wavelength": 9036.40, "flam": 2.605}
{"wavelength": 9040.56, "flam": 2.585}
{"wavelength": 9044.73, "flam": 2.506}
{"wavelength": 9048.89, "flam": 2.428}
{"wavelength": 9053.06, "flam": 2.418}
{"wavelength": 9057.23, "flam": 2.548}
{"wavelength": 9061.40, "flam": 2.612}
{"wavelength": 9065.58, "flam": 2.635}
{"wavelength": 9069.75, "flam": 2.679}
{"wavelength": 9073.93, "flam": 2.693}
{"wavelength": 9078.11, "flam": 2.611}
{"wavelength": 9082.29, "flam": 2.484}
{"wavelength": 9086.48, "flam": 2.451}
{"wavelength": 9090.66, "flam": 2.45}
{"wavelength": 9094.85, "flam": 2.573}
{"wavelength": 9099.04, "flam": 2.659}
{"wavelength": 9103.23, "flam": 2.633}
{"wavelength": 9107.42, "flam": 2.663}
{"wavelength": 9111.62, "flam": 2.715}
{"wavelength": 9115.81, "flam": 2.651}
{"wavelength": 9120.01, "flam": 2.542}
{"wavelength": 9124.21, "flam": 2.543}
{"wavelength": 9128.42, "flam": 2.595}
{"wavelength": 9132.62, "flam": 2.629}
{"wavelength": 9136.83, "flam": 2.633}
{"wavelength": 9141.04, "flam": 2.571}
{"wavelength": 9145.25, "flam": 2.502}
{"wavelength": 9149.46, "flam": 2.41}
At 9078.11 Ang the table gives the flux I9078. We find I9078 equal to 2.611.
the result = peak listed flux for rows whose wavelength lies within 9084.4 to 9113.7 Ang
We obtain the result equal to 2.715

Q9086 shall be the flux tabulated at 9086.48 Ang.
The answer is 2.451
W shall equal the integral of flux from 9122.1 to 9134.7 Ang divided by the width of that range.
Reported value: 2.59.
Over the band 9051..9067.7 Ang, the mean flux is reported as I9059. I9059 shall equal 2.55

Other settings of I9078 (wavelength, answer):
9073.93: 2.693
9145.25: 2.502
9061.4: 2.612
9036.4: 2.605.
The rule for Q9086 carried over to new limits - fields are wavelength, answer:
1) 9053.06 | 2.418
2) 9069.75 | 2.679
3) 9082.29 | 2.484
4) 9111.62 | 2.715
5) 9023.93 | 2.516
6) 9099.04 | 2.659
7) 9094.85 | 2.573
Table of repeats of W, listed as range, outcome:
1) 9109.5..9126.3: 2.61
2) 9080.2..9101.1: 2.52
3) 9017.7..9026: 2.5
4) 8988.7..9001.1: 2.43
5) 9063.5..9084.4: 2.62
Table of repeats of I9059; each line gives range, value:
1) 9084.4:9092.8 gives 2.45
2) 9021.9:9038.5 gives 2.55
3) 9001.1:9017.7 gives 2.51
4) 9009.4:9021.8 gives 2.47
